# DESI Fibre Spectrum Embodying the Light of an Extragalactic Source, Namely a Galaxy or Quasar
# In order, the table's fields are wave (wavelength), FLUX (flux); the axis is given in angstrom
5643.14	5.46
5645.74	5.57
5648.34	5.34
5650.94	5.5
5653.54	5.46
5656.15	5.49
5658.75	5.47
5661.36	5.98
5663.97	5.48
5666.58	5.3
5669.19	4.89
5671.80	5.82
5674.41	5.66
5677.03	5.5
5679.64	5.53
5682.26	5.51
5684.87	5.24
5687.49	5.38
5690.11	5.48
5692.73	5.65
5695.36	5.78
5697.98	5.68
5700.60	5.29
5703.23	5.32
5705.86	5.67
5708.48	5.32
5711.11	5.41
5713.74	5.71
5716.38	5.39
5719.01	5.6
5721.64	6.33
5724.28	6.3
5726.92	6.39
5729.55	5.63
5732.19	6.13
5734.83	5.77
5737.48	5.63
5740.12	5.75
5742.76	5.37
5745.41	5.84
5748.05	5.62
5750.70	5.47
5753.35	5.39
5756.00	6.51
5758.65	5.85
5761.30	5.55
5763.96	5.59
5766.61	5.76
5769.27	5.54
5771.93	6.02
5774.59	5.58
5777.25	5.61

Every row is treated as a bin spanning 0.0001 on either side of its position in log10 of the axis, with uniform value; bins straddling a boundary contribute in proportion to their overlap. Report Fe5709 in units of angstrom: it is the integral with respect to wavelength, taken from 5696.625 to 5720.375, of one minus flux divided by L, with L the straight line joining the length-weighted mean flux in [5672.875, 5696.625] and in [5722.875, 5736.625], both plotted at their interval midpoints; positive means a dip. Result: 1.2 angstrom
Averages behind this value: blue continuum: 5.53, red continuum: 6.03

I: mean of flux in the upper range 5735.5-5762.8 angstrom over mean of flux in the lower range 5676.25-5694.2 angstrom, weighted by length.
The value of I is 1.04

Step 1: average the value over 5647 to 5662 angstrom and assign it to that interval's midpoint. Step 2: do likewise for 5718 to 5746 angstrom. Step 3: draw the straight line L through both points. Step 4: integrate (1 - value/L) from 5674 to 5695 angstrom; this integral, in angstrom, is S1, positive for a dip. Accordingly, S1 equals 0.6 angstrom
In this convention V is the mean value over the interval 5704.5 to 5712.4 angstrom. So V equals 5.47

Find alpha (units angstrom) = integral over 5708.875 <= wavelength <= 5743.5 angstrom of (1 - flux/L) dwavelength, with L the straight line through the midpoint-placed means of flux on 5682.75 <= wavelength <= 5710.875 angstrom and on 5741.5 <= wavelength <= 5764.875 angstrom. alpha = -1.3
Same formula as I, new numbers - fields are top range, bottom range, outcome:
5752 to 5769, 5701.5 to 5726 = 1.01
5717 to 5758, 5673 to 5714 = 1.06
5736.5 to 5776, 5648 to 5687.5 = 1.04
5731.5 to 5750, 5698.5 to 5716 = 1.05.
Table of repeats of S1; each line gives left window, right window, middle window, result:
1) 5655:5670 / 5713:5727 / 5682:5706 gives 0.91 angstrom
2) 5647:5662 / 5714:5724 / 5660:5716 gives 1.69 angstrom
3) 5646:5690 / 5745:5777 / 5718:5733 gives -1.19 angstrom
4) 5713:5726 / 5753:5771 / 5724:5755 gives 0.35 angstrom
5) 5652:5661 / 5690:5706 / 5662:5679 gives 0.21 angstrom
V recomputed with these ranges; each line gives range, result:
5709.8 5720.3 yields 5.53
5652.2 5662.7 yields 5.6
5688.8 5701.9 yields 5.58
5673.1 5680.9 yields 5.56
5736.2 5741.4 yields 5.69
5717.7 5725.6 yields 6.08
